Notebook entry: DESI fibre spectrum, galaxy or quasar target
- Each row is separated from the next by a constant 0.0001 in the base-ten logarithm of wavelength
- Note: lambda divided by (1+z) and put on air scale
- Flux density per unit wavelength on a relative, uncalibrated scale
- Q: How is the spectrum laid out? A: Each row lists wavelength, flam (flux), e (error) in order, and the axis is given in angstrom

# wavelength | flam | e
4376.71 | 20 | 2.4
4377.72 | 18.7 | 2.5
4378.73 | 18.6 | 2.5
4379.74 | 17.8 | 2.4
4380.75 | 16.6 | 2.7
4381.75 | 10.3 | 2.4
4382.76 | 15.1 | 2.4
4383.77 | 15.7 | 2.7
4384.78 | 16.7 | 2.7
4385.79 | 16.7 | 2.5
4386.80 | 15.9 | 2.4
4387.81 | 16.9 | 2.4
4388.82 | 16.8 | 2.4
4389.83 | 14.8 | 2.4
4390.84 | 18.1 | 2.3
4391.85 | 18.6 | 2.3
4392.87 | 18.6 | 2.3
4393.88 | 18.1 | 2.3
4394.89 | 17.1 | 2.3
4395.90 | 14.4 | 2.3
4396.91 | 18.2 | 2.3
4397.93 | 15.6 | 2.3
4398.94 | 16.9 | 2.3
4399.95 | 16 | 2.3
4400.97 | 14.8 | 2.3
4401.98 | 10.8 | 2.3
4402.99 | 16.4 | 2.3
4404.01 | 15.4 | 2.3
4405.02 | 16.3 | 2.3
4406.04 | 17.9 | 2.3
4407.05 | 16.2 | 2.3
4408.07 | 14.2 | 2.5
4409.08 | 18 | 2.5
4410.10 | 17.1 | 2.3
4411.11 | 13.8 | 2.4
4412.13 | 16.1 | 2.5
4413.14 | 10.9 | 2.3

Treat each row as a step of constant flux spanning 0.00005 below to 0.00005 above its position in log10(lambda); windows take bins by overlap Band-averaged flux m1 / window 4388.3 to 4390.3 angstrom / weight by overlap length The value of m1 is 15.8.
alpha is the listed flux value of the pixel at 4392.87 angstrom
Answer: 18.6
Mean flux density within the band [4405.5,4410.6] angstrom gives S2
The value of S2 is 16.7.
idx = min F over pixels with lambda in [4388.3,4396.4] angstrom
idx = 14.4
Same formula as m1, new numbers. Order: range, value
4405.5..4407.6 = 16.9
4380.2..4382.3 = 13.6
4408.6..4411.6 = 16.3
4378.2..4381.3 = 17.6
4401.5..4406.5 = 15.3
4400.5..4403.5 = 14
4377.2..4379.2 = 18.6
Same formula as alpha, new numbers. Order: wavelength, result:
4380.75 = 16.6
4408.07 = 14.2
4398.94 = 16.9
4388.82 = 16.8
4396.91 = 18.2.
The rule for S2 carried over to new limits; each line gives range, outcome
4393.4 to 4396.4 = 16.5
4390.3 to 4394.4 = 18.3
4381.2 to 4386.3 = 14.9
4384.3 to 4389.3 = 16.6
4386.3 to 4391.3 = 16.5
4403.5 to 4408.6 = 16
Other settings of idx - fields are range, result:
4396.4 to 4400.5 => 15.6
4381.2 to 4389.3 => 10.3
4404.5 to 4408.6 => 14.2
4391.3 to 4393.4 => 18.6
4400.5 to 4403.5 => 10.8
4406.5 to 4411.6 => 13.8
